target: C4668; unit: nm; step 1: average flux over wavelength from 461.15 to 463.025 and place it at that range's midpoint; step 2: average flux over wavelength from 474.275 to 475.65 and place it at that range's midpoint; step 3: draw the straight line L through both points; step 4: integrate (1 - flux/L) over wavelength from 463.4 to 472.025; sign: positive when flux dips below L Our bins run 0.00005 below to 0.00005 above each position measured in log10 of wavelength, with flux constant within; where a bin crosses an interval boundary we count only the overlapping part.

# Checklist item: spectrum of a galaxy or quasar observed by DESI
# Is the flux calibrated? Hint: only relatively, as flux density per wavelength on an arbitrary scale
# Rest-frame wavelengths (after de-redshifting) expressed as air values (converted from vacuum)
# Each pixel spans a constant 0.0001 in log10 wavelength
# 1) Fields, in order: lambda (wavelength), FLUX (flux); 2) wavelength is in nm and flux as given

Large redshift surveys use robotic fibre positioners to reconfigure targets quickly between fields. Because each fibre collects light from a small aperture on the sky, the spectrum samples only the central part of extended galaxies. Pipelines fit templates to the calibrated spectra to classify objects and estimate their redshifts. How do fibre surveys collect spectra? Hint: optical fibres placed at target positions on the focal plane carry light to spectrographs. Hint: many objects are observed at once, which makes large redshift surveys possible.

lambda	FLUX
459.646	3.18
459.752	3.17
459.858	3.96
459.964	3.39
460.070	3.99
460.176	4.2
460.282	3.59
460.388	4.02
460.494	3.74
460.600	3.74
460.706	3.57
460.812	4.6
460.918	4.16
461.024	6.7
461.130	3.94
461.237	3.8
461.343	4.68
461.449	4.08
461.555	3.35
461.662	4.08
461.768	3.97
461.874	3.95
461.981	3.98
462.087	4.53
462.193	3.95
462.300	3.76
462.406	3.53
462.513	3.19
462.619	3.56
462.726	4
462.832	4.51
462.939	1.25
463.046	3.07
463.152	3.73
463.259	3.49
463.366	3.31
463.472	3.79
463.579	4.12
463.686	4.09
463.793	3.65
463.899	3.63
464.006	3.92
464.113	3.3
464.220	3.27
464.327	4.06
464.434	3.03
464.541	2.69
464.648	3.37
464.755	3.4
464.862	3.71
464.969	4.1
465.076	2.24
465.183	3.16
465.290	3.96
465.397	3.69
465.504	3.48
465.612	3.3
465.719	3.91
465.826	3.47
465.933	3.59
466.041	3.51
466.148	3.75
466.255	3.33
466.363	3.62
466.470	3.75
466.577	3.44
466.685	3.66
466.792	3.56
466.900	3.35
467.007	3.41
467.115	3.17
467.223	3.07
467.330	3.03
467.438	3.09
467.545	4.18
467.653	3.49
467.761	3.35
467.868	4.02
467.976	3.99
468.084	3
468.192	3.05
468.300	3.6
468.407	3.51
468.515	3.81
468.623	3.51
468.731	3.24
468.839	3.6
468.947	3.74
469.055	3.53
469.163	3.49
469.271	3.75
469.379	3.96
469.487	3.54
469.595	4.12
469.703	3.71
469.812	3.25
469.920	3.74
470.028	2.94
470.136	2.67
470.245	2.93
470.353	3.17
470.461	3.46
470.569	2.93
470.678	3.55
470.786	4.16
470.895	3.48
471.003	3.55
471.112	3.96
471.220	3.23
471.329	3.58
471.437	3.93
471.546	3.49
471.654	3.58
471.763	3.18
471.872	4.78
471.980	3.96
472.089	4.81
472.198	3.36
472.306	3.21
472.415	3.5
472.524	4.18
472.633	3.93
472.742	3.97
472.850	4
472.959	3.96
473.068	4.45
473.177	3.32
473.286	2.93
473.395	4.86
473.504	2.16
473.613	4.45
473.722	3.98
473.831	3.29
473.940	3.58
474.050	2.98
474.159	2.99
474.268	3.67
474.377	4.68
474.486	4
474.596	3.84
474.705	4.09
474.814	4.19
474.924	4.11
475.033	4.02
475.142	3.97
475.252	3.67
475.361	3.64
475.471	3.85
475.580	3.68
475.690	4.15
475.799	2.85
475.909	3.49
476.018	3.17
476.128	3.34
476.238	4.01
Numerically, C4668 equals 0.73 nm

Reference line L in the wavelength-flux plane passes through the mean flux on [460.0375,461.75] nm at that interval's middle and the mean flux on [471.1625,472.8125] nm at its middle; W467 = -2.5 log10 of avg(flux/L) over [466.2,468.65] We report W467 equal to 0.13 mag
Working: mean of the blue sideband 4.14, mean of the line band 3.48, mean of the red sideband 3.78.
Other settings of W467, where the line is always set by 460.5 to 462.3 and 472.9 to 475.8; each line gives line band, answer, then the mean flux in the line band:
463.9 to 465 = 0.17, 3.48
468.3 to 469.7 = 0.08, 3.65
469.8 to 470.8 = 0.20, 3.25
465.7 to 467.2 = 0.14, 3.52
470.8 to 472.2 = 0.02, 3.79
